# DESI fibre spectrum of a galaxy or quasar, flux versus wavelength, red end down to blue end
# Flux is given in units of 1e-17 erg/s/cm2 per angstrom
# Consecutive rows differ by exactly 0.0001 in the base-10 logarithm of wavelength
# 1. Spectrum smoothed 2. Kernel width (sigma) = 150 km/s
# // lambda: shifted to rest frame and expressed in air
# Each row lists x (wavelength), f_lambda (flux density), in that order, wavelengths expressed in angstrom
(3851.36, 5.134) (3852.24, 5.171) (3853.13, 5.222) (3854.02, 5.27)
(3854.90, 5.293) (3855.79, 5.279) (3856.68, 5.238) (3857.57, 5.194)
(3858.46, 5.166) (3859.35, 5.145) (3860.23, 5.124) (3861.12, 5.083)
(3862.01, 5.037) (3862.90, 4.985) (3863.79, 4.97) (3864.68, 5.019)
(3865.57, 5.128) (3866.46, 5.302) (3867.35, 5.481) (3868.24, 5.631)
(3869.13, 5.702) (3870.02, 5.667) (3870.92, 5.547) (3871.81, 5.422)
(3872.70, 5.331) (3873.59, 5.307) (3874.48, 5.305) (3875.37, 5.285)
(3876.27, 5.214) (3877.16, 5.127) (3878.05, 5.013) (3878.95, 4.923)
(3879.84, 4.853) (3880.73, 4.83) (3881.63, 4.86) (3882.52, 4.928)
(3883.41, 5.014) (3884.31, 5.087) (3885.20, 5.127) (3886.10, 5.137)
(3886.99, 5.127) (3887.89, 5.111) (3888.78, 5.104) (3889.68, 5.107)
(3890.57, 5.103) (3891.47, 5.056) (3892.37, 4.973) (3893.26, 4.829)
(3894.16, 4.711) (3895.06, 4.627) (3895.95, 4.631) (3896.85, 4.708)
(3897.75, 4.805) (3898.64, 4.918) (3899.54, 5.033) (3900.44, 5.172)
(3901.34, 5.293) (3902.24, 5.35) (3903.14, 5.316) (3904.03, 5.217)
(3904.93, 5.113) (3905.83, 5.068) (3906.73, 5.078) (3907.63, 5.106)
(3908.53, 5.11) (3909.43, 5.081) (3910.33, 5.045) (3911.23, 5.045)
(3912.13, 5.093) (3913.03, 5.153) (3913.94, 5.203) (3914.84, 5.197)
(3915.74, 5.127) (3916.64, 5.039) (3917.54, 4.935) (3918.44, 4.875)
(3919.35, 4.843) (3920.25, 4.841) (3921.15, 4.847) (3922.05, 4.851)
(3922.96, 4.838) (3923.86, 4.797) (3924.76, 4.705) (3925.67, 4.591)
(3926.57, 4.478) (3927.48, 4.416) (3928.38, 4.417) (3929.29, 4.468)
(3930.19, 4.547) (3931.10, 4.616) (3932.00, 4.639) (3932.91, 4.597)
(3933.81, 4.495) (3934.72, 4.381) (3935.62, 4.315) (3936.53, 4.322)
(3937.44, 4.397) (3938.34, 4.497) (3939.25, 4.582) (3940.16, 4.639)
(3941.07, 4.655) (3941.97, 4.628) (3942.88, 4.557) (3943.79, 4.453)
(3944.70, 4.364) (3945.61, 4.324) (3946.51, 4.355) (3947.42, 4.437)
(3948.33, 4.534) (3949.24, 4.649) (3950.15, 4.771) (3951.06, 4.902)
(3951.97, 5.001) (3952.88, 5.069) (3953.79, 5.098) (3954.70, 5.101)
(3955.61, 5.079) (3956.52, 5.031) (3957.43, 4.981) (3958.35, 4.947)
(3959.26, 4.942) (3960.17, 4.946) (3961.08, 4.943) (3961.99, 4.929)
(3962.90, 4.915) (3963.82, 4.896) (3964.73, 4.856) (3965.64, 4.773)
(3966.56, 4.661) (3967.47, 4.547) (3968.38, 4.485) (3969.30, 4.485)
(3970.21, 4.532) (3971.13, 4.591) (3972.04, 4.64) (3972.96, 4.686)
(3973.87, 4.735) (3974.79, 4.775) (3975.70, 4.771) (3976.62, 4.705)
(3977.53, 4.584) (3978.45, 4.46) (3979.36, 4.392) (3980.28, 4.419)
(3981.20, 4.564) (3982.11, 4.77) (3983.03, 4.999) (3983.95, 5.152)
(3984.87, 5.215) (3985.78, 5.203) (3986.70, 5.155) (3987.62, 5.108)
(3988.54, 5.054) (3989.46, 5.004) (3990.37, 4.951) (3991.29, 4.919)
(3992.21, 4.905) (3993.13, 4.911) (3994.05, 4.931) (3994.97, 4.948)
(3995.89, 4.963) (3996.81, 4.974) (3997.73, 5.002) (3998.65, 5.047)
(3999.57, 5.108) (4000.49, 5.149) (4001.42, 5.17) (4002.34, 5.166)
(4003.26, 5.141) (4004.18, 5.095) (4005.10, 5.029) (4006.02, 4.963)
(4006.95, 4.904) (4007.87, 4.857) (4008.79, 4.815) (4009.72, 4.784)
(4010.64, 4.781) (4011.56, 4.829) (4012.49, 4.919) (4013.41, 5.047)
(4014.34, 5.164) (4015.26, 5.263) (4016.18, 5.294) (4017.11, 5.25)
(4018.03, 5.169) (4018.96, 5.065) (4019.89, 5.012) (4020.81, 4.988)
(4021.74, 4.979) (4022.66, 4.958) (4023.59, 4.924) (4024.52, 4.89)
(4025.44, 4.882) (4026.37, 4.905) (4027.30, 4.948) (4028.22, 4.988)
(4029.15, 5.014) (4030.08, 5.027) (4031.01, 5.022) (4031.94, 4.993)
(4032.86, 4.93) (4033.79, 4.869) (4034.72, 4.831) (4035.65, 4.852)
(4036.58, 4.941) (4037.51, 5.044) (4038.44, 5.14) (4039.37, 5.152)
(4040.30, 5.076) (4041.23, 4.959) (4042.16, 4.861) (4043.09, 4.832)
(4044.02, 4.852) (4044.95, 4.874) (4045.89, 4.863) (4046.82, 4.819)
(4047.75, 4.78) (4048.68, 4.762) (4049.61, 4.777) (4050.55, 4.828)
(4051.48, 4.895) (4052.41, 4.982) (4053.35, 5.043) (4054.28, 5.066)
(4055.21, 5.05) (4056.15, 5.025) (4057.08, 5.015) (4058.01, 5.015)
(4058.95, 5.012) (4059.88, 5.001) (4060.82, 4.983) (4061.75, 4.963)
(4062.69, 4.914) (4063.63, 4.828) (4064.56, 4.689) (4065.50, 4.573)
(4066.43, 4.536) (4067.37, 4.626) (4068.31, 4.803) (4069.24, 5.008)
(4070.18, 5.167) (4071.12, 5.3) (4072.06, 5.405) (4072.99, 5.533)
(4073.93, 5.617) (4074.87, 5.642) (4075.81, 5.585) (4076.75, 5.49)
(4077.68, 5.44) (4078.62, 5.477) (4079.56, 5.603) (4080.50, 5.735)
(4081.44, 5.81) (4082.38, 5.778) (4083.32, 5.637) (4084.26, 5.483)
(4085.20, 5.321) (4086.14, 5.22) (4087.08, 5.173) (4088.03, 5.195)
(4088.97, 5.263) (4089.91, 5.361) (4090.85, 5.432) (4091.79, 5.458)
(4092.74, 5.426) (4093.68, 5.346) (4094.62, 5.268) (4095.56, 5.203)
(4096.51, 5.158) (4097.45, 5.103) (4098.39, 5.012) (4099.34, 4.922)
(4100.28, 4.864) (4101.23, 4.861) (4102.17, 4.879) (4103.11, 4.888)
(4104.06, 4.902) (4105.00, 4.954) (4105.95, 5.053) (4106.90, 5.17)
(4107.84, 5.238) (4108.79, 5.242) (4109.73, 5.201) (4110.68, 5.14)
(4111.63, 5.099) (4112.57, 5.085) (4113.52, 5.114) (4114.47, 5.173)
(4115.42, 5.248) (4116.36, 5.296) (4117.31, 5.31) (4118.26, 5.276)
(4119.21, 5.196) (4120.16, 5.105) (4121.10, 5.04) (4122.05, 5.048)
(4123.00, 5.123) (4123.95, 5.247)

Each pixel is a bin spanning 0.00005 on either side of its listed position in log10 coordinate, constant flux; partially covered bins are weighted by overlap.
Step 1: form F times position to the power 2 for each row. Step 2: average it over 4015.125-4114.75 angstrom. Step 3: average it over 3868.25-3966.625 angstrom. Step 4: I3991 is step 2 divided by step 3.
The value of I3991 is 1.12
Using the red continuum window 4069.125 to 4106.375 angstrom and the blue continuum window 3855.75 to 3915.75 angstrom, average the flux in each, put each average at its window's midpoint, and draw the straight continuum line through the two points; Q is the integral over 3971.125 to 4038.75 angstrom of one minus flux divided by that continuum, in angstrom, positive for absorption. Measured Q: 3.7 angstrom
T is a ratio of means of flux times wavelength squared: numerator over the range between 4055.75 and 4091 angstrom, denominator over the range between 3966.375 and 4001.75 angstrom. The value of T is 1.13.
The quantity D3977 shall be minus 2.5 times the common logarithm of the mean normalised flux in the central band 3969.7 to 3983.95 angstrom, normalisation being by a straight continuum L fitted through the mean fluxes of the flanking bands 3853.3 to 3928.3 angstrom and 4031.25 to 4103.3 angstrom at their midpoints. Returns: 0.10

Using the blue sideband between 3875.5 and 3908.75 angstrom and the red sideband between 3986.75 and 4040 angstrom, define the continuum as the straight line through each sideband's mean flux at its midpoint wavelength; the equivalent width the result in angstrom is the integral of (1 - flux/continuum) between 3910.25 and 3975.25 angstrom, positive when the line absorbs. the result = 3.60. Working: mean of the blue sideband 5.02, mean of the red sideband 5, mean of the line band 4.74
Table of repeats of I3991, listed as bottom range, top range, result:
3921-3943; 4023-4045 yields 1.14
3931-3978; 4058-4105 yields 1.18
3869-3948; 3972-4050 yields 1.06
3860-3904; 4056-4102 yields 1.13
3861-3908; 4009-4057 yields 1.05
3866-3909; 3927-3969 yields 0.94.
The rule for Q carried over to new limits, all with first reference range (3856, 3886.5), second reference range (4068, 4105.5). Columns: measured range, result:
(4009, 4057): 2.76 angstrom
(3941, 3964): 1.91 angstrom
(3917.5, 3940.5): 2.67 angstrom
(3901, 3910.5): 0.07 angstrom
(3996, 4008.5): 0.50 angstrom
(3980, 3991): 0.56 angstrom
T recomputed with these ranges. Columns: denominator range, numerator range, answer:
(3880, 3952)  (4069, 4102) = 1.21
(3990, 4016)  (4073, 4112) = 1.11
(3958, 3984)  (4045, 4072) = 1.09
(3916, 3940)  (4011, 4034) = 1.14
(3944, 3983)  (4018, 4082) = 1.11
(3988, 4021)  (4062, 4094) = 1.09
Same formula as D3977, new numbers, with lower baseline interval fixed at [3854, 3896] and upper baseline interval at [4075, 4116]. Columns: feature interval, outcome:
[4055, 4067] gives 0.08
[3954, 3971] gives 0.08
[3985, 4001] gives 0.04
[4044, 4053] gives 0.08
